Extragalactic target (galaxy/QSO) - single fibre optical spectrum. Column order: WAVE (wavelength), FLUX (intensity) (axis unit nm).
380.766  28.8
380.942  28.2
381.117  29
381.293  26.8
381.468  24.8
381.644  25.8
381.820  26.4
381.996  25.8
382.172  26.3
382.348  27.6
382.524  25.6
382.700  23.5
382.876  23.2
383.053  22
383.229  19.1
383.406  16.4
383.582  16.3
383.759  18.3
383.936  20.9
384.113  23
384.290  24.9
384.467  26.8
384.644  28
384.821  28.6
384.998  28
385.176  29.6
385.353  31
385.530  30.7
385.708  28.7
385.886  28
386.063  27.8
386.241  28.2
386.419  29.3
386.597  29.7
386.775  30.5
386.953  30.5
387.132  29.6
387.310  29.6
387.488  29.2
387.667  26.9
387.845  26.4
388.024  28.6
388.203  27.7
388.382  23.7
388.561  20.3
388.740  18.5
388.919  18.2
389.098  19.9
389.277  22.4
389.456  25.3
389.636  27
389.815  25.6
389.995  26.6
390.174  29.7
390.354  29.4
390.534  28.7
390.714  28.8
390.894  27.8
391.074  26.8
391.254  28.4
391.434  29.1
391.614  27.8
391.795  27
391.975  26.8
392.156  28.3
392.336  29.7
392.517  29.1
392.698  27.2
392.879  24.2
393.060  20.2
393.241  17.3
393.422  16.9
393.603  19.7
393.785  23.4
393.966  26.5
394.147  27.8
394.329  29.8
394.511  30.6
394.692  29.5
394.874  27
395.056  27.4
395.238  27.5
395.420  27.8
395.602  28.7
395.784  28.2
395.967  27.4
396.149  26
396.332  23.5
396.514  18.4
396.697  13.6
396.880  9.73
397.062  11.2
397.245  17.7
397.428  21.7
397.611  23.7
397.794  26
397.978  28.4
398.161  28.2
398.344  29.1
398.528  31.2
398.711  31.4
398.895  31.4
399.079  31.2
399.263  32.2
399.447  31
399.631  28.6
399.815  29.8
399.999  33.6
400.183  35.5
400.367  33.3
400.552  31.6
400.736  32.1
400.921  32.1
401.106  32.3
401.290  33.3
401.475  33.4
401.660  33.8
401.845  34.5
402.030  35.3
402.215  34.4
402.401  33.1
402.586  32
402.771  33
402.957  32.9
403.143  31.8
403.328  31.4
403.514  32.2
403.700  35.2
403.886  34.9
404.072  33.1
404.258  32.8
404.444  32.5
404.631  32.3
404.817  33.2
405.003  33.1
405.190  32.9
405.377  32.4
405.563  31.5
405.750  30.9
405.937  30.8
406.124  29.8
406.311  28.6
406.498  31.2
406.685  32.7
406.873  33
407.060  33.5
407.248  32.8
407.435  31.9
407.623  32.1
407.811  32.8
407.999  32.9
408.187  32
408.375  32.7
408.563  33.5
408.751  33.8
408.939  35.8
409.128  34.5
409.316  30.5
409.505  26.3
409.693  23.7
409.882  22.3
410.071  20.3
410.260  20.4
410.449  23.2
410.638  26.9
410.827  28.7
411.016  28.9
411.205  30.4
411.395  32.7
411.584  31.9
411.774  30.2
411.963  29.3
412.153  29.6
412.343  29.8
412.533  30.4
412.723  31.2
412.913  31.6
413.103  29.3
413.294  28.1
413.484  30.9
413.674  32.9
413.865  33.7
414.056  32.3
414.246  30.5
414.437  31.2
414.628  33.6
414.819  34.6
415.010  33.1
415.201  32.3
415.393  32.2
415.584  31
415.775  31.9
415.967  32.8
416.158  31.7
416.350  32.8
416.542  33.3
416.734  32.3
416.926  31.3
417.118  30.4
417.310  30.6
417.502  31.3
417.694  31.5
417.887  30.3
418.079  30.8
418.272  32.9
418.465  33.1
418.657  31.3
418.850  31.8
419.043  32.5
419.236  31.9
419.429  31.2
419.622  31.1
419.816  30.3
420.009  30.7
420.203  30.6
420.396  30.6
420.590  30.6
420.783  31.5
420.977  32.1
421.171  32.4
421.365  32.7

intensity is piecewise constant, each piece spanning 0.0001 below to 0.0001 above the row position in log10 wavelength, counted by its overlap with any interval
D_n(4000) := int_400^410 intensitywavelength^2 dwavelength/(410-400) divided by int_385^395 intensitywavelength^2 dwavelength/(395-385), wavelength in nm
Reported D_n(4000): 1.3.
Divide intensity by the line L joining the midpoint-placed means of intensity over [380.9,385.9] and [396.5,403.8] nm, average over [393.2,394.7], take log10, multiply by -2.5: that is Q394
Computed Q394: 0.14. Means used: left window 25.2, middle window 24.6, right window 29.4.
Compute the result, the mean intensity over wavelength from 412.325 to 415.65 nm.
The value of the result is 31.6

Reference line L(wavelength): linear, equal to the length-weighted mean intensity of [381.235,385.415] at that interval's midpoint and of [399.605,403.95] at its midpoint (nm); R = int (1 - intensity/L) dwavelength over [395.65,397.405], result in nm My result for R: 0.61 nm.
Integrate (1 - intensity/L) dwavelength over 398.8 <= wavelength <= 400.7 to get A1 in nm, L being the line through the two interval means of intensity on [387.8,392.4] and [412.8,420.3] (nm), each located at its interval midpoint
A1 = -0.250 nm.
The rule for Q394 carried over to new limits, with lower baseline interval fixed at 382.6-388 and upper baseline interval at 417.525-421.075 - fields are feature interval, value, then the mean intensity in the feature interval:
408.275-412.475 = 0.04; 28.9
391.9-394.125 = 0.13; 24.2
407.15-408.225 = -0.10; 32.4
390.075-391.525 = -0.06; 28.6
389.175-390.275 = 0.03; 26.1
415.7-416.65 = -0.05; 32.5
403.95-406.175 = -0.11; 32.2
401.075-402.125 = -0.18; 33.9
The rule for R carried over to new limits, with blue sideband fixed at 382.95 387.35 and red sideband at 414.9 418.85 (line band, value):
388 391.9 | 0.19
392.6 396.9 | 0.55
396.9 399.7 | 0.21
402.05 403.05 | -0.13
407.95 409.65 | -0.10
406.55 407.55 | -0.09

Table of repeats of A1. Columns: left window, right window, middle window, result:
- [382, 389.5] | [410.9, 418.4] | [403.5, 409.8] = -0.49 nm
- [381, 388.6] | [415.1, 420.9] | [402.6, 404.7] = -0.26 nm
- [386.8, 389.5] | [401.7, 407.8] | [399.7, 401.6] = -0.12 nm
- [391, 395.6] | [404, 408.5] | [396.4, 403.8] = 0.05 nm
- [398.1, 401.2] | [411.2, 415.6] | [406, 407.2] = 0.00 nm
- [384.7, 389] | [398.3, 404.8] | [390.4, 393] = 0.12 nm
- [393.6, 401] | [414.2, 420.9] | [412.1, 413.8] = 0.01 nm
